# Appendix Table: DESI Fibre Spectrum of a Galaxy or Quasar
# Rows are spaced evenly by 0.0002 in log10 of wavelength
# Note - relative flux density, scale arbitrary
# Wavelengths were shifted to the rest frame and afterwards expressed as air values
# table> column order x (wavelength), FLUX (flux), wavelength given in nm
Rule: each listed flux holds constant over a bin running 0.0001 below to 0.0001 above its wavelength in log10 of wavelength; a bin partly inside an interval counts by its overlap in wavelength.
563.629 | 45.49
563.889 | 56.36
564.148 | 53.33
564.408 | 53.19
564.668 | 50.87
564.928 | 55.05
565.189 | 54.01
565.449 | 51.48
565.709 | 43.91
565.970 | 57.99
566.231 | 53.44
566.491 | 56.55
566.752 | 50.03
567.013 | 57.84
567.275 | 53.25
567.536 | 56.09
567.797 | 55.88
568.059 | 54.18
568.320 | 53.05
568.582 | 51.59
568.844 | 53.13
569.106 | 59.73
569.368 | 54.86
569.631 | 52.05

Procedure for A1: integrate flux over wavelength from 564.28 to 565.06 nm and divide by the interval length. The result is 53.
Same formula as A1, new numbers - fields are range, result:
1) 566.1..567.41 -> 54.2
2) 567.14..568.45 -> 54.5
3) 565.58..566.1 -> 50.9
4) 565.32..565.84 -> 47.7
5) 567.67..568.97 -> 53.6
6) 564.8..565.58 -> 53.5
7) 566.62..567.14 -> 53.9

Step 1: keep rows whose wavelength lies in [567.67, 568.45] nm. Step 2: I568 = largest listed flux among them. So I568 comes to 55.88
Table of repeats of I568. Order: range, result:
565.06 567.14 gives 57.99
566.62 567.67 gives 57.84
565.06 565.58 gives 54.01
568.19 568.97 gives 53.13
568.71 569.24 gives 59.73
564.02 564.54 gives 53.33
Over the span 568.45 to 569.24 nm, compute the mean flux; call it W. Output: 54.8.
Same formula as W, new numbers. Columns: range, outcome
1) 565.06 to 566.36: 52.2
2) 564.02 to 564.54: 53.2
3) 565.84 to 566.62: 56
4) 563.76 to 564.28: 54.9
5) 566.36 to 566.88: 53.4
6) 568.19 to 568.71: 52.3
